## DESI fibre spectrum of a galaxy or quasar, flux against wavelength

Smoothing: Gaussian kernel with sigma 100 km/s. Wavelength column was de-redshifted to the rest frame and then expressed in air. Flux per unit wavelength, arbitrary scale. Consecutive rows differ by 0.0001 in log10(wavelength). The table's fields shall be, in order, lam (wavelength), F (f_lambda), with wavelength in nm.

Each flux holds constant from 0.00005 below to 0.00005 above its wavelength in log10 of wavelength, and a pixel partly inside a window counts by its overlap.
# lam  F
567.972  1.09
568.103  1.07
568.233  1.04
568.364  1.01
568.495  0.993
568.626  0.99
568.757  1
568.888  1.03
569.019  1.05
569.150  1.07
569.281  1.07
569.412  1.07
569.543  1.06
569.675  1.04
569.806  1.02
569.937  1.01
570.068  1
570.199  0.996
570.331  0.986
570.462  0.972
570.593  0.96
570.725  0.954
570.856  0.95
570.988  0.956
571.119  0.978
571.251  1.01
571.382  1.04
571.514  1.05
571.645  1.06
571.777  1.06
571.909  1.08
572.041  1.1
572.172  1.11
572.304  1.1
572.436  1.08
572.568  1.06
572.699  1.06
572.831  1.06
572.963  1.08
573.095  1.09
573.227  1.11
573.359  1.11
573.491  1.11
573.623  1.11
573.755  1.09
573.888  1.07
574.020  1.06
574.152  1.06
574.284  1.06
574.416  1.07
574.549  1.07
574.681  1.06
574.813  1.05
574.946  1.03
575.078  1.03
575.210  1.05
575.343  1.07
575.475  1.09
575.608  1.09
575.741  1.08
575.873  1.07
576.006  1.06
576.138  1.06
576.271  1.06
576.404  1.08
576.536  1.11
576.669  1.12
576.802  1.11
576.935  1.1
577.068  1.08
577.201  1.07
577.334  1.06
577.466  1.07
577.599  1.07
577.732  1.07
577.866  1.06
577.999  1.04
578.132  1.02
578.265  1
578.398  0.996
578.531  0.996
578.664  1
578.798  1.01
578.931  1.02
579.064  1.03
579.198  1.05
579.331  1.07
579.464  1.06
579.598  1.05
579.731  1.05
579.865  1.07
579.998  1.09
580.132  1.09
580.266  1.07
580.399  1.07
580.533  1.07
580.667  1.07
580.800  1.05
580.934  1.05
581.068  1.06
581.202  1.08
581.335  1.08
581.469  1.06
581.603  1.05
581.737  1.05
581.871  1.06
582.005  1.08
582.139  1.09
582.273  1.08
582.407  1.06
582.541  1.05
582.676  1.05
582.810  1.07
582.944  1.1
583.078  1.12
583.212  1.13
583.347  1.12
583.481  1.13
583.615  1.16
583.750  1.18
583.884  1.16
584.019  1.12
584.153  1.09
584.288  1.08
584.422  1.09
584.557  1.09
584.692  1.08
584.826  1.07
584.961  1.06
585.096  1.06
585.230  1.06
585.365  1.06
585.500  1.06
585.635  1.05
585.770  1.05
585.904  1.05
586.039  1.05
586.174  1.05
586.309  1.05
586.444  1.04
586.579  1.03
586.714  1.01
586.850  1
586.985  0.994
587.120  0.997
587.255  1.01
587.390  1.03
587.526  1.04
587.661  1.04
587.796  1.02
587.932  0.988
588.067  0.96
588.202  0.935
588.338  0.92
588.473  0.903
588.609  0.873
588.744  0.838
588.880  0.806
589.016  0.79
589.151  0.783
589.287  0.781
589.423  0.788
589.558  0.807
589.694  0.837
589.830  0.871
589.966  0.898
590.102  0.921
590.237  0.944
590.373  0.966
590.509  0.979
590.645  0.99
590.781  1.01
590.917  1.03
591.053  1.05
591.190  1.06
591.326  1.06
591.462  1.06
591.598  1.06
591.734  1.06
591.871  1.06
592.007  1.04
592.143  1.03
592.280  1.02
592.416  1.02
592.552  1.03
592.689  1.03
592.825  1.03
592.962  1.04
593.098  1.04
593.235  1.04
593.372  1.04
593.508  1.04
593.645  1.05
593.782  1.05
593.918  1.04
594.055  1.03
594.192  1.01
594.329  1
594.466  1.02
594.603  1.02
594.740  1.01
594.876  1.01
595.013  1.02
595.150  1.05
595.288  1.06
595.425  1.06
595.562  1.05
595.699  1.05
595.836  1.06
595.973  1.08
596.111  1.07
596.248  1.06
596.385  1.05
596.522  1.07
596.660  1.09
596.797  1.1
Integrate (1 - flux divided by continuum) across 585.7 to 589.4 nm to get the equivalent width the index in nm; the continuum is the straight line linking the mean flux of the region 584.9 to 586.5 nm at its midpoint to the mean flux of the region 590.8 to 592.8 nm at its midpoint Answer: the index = 0.31 nm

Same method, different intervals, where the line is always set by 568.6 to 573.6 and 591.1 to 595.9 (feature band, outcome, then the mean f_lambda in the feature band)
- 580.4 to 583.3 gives -0.09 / 1.07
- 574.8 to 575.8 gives -0.02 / 1.06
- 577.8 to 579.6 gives 0.02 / 1.03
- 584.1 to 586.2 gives -0.05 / 1.07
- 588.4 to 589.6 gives 0.25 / 0.82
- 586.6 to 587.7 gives 0.03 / 1.01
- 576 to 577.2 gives -0.05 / 1.09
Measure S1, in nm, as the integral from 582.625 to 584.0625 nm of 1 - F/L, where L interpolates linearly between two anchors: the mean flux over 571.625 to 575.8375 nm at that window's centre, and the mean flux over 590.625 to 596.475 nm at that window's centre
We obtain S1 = -0.09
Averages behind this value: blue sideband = 1.08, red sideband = 1.04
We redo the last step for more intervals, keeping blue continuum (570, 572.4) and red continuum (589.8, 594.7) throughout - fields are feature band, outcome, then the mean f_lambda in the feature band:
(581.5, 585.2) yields -0.26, 1.09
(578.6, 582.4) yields -0.15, 1.06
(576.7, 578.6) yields -0.06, 1.05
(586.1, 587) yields -0.01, 1.03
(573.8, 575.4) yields -0.06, 1.06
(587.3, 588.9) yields 0.11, 0.951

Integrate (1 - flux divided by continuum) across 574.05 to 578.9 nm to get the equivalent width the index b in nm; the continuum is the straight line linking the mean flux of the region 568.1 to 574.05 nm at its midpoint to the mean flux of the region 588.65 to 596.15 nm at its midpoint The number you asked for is -0.14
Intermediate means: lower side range 1.04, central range 1.06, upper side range 0.992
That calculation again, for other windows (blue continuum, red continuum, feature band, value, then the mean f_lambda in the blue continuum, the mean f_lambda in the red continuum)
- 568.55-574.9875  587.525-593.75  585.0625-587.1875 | -0.11 nm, 1.05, 0.969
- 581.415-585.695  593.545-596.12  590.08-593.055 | 0.08 nm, 1.09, 1.04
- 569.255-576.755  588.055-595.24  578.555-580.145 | -0.03 nm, 1.05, 0.977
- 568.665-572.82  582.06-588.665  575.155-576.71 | -0.06 nm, 1.03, 1.05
